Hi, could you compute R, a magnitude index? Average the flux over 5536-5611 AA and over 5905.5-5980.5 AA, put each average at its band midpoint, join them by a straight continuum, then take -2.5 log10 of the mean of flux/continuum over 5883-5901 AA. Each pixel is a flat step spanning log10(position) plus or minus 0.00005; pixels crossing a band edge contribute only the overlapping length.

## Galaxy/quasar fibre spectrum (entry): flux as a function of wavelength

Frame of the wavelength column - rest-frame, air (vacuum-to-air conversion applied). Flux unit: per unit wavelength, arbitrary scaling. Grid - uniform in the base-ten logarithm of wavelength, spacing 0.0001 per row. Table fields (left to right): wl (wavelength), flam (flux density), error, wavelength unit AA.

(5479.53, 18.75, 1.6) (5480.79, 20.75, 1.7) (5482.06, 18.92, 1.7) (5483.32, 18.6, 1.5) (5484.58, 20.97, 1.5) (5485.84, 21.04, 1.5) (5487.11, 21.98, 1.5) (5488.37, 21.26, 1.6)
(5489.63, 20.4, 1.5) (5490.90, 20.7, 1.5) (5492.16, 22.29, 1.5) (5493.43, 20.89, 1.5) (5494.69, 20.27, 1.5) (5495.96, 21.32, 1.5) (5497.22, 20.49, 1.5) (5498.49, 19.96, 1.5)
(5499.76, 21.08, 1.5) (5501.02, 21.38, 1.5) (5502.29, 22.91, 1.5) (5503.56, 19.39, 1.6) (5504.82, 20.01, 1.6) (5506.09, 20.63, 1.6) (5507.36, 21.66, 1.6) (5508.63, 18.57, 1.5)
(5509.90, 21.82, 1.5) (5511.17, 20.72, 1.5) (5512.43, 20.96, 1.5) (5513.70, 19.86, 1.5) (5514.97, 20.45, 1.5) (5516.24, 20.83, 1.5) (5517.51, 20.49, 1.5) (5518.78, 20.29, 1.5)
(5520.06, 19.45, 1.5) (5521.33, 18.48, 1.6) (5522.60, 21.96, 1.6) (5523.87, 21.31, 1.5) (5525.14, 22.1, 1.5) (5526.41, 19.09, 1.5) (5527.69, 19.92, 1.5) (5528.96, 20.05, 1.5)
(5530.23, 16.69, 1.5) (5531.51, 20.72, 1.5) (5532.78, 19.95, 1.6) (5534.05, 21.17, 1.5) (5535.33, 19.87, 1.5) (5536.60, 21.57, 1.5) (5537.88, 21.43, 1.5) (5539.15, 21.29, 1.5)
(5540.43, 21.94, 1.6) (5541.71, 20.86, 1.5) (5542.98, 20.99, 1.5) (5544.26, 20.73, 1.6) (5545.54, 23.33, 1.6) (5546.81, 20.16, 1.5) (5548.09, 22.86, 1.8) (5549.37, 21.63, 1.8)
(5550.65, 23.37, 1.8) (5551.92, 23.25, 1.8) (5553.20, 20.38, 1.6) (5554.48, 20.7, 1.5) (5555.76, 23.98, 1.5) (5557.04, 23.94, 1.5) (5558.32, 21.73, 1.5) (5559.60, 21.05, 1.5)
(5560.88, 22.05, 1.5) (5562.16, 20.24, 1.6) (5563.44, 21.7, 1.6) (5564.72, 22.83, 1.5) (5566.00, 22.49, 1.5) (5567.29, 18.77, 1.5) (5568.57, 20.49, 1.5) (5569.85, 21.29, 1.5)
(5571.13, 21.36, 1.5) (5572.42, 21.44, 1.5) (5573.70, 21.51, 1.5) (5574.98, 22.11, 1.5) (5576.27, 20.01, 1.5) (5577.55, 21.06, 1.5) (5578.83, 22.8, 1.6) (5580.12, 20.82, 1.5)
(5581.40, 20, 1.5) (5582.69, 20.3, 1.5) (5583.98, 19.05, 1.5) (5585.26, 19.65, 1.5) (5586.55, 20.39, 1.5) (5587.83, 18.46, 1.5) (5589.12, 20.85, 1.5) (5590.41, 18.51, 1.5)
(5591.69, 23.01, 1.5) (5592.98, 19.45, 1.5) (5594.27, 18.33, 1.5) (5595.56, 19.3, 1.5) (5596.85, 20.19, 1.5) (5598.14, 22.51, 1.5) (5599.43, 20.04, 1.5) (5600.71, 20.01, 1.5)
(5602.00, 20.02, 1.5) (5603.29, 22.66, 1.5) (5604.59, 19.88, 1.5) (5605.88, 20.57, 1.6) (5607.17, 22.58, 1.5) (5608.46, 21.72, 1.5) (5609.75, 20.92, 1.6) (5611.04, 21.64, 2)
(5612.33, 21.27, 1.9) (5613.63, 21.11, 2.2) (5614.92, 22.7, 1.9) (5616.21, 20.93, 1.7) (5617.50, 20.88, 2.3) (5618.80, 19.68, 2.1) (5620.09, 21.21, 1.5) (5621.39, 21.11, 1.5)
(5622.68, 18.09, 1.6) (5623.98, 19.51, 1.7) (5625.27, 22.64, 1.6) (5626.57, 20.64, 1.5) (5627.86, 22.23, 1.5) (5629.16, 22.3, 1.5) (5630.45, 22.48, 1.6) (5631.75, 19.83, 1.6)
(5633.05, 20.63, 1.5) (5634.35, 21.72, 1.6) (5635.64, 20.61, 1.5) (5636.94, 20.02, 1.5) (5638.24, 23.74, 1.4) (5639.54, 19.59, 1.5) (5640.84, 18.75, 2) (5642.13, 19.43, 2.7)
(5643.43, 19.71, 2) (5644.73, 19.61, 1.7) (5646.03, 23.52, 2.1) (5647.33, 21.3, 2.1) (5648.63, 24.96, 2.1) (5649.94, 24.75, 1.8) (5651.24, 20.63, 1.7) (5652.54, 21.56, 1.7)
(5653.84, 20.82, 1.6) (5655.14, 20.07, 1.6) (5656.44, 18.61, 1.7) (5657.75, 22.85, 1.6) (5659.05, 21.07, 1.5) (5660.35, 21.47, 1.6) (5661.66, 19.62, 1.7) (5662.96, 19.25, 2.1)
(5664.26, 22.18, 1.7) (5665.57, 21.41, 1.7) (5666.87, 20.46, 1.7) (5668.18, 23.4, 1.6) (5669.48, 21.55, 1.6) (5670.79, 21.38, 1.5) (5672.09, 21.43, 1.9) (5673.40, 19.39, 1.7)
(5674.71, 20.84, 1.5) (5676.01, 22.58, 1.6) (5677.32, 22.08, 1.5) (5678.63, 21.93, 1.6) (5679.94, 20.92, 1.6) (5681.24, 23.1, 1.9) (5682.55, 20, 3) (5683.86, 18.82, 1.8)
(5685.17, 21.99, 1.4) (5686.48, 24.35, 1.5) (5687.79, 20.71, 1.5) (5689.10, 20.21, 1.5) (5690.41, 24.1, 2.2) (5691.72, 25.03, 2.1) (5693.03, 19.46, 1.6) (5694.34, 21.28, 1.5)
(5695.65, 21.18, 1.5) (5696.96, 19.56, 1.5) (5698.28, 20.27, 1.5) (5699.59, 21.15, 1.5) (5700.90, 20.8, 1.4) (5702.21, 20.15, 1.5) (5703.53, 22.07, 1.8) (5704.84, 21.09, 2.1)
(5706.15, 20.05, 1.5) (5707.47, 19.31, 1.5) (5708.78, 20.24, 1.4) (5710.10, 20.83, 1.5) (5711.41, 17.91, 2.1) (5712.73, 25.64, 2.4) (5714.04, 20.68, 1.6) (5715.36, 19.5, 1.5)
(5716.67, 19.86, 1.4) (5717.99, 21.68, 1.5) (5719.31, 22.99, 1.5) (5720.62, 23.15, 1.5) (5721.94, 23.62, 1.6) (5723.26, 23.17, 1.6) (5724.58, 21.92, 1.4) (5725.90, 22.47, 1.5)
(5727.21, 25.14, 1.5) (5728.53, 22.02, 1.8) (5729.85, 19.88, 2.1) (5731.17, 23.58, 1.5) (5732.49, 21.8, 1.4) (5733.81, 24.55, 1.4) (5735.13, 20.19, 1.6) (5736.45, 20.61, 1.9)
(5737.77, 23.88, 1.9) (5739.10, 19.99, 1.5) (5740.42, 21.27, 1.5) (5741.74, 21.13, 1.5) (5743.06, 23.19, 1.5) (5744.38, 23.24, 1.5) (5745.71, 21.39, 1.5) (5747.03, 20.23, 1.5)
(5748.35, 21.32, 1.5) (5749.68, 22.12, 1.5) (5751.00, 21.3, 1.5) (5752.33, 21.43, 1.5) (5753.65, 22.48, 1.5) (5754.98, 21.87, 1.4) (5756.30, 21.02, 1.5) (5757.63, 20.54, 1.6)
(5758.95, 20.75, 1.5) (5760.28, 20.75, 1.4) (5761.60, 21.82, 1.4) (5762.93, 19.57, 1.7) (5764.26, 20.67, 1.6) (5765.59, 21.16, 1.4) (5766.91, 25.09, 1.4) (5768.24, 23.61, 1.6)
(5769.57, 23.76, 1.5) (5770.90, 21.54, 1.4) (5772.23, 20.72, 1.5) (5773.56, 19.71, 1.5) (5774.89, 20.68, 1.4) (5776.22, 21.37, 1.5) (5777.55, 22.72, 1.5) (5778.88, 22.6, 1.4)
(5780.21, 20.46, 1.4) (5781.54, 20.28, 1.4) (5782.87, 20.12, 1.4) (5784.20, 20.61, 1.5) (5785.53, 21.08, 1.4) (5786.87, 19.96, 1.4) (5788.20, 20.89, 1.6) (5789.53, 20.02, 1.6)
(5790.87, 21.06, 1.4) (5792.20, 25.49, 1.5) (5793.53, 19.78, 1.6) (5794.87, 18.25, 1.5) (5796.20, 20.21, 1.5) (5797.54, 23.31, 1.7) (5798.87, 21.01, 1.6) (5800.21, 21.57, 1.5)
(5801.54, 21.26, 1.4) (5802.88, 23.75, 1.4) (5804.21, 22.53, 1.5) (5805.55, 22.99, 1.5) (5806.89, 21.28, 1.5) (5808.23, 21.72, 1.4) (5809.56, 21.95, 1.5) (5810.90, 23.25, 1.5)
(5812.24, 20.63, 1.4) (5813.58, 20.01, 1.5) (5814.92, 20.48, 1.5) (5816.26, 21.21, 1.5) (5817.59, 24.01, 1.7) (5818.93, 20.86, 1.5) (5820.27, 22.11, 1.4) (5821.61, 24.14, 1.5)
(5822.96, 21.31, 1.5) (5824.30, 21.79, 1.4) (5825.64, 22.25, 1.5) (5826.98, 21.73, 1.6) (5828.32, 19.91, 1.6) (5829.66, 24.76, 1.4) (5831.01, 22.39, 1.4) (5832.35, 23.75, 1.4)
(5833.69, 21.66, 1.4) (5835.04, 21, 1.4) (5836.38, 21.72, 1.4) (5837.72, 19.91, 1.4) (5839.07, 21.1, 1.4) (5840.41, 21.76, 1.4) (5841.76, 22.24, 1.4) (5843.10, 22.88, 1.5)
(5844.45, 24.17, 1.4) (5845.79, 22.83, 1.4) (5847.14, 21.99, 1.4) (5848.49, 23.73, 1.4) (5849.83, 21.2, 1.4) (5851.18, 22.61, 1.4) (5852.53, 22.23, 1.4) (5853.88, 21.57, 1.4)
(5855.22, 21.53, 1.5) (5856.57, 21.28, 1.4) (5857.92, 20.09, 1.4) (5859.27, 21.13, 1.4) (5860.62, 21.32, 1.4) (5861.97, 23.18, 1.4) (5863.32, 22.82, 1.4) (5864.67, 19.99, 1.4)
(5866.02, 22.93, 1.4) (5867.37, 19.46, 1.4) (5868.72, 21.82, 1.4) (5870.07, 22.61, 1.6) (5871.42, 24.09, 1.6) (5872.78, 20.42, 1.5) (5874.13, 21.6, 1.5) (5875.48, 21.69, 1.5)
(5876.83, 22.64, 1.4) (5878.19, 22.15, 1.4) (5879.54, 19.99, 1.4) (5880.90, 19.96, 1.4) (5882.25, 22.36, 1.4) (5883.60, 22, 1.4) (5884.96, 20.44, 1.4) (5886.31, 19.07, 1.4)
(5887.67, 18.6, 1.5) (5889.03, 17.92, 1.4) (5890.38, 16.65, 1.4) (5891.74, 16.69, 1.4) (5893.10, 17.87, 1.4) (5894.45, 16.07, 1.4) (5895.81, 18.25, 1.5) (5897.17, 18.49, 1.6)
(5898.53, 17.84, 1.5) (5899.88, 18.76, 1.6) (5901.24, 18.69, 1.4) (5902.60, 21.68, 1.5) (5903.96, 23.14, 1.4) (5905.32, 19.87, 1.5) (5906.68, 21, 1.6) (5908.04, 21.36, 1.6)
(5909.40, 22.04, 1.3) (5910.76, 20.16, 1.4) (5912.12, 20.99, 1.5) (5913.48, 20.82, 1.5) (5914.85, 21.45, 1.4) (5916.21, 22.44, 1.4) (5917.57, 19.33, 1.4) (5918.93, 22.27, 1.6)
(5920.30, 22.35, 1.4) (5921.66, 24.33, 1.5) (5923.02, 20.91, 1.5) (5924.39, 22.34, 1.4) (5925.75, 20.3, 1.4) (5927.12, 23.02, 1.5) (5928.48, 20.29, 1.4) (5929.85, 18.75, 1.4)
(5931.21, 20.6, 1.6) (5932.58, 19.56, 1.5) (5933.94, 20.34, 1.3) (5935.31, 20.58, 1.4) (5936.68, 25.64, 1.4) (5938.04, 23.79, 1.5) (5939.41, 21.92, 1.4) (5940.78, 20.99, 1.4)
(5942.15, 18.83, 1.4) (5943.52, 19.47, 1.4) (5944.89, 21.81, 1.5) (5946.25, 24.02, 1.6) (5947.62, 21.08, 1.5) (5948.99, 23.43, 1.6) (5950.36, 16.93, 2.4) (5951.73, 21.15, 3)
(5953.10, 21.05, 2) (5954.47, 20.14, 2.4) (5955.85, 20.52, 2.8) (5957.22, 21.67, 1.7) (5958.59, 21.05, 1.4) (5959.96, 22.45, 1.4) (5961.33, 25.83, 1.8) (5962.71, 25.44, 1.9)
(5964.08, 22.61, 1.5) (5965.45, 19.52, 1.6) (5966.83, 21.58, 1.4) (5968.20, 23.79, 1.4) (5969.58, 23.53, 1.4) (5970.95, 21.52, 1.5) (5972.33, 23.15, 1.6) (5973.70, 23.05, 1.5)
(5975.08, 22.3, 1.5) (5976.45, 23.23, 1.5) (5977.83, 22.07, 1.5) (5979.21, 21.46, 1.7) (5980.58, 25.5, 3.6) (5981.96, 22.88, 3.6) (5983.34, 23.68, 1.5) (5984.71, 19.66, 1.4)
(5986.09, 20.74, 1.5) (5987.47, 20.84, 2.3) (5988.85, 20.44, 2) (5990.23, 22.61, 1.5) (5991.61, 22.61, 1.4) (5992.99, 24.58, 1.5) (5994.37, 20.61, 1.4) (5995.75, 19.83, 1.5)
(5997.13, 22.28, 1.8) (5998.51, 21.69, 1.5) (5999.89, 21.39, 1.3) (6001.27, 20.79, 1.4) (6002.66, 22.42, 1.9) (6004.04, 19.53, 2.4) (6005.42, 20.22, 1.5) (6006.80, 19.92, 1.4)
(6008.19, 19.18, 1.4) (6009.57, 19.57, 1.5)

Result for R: 0.18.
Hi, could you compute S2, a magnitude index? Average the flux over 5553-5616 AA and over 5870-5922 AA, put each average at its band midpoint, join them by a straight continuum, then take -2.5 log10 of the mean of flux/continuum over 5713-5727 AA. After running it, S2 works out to -0.071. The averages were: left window 21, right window 20.4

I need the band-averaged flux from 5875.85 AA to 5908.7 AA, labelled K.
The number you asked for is 19.7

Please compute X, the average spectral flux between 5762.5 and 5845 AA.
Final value 21.7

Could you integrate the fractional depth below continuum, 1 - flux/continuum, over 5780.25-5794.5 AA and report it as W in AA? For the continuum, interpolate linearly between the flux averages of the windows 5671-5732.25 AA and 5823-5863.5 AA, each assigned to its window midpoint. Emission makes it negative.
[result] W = 0.6 AA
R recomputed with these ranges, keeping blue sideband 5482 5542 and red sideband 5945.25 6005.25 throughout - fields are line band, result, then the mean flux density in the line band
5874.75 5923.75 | 0.07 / 20.3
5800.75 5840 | -0.02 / 21.9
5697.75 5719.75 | 0.02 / 20.8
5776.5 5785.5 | 0.01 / 21.2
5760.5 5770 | -0.04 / 22.1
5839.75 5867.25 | -0.02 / 22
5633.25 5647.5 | 0.01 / 20.7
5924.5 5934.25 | 0.07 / 20.5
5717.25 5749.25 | -0.05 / 22.2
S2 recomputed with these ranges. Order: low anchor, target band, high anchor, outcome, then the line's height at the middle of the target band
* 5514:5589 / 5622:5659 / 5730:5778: 0.009 mag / 21.3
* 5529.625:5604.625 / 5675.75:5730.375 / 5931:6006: -0.012 mag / 21.3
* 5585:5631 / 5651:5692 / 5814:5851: -0.010 mag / 21.1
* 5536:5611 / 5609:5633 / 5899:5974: 0.006 mag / 21.2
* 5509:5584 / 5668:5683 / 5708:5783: -0.003 mag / 21.5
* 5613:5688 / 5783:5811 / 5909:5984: 0.002 mag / 21.5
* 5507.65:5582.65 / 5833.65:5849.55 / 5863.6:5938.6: -0.067 mag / 20.8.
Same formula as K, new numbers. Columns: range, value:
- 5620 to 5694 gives 21.3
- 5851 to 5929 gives 20.8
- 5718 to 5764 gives 21.9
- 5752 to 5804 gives 21.4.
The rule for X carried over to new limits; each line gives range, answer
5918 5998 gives 21.8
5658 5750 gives 21.5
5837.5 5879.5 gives 21.9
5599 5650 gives 21.1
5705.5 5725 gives 21.4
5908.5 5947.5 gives 21.4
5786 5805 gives 21.4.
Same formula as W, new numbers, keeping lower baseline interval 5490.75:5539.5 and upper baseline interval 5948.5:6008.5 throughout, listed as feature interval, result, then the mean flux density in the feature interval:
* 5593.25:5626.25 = 0.1 AA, 20.8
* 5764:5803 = -0.2 AA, 21.4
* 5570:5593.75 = 0.2 AA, 20.6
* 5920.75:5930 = 0.0 AA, 21.6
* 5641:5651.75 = -0.4 AA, 21.6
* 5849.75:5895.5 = 1.7 AA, 20.7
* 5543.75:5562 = -1.2 AA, 22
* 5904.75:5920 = 0.4 AA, 21.1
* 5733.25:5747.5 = -0.4 AA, 21.8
